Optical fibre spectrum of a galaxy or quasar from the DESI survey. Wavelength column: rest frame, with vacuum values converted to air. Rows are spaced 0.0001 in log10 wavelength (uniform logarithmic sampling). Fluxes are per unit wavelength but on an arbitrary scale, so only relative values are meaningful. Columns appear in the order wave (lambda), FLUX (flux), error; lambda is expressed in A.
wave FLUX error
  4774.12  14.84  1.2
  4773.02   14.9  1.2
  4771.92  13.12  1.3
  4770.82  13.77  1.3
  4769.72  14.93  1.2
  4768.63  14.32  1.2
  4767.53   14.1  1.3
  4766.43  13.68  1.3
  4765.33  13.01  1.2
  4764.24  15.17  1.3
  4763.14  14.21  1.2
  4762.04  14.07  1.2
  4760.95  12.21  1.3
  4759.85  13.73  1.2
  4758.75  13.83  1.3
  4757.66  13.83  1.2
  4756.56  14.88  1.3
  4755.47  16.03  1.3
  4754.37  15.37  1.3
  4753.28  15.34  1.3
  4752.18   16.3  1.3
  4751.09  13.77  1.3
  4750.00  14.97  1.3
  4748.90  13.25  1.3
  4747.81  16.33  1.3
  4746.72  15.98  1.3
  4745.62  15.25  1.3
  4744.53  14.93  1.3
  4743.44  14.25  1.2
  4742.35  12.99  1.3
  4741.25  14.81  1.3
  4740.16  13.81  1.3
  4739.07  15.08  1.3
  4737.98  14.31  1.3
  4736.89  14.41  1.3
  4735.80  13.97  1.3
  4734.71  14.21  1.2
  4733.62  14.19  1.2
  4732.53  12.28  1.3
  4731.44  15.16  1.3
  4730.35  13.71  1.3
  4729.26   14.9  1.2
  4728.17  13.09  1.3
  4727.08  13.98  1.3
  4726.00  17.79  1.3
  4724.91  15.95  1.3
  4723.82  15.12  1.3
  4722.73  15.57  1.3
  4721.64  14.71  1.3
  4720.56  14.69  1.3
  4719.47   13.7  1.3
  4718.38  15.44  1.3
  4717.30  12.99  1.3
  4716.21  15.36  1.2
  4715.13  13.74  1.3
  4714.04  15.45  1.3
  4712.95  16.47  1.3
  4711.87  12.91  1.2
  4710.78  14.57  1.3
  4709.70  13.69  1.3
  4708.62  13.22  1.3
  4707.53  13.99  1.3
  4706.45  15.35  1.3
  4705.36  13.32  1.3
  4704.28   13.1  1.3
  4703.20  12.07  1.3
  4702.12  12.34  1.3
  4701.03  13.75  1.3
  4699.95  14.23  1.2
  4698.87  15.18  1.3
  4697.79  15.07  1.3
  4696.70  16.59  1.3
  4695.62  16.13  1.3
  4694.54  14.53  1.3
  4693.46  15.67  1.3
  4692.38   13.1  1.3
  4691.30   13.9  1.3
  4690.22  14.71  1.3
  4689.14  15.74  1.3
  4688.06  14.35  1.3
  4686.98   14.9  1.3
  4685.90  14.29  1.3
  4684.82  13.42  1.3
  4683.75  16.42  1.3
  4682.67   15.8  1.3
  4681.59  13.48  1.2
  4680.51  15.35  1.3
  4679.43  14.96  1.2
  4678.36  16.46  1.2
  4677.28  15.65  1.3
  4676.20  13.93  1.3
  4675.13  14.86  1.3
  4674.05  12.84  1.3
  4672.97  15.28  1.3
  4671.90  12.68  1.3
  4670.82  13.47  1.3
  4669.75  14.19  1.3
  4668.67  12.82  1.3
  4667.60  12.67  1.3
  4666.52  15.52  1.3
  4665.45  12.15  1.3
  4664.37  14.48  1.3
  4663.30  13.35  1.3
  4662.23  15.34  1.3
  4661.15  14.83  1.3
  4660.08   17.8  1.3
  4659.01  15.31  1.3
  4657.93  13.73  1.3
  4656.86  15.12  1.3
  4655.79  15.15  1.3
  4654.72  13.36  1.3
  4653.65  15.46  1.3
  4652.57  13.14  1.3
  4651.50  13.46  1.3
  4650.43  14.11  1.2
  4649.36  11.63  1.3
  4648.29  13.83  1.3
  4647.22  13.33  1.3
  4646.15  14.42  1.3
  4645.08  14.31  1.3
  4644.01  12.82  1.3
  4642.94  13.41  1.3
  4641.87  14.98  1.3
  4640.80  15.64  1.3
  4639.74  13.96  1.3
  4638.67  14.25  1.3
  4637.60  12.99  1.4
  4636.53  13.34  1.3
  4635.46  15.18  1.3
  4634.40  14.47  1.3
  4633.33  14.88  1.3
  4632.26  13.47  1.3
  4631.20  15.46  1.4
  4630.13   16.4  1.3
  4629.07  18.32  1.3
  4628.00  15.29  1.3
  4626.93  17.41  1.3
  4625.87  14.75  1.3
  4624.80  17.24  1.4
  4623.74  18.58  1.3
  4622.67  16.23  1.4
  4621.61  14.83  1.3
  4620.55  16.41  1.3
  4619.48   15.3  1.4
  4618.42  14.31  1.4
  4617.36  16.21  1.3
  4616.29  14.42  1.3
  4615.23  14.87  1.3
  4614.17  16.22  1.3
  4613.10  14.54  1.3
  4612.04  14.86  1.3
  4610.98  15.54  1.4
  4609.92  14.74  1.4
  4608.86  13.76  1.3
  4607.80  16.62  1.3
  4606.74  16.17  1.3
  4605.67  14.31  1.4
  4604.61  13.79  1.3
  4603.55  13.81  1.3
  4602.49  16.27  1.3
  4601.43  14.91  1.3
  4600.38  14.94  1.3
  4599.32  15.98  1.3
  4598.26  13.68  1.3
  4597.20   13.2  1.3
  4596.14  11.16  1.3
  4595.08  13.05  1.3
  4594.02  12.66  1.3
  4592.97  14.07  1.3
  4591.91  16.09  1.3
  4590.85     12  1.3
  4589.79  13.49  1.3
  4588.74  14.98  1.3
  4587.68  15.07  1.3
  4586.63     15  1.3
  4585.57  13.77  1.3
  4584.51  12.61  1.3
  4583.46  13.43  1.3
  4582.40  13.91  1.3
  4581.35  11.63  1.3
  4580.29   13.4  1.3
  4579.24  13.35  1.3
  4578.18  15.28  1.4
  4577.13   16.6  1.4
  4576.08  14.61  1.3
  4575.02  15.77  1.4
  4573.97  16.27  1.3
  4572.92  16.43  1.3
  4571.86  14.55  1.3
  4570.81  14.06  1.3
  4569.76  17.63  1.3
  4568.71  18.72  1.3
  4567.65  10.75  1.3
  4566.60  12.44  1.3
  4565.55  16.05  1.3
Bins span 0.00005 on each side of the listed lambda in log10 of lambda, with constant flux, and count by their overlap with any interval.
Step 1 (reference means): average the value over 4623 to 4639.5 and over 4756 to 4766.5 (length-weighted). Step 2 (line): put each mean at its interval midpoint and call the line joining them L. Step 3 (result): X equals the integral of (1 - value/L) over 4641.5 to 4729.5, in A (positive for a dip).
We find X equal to 2.3 A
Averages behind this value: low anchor 15.4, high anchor 13.9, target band 14.4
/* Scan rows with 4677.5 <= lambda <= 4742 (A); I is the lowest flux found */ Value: 12.07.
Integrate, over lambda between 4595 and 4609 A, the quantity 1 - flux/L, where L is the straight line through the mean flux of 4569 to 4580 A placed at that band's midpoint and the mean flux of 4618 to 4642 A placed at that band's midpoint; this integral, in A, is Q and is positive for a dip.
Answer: 0.9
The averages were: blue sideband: 15.5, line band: 14.5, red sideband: 15.4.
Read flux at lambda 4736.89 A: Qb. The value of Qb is 14.41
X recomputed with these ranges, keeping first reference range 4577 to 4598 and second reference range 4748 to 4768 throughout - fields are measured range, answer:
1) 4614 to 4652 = -2.8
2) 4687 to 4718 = -0.5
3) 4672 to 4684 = -0.7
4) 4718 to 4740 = -0.5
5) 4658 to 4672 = -0.2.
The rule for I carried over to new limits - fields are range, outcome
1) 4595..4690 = 11.16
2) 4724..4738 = 12.28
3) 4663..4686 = 12.15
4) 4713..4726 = 12.99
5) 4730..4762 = 12.21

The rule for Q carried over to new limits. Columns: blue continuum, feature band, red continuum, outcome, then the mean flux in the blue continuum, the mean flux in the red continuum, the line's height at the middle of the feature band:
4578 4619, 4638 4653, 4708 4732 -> 0.66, 14.3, 14.6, 14.4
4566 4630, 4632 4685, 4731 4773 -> 1.38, 14.9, 14.4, 14.7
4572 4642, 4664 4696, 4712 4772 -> 0.43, 14.8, 14.5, 14.6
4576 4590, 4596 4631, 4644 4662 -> -2.92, 14.1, 14.3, 14.2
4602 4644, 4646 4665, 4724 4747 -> 0.85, 15.2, 14.5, 15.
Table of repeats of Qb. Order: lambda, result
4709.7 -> 13.69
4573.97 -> 16.27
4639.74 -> 13.96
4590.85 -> 12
